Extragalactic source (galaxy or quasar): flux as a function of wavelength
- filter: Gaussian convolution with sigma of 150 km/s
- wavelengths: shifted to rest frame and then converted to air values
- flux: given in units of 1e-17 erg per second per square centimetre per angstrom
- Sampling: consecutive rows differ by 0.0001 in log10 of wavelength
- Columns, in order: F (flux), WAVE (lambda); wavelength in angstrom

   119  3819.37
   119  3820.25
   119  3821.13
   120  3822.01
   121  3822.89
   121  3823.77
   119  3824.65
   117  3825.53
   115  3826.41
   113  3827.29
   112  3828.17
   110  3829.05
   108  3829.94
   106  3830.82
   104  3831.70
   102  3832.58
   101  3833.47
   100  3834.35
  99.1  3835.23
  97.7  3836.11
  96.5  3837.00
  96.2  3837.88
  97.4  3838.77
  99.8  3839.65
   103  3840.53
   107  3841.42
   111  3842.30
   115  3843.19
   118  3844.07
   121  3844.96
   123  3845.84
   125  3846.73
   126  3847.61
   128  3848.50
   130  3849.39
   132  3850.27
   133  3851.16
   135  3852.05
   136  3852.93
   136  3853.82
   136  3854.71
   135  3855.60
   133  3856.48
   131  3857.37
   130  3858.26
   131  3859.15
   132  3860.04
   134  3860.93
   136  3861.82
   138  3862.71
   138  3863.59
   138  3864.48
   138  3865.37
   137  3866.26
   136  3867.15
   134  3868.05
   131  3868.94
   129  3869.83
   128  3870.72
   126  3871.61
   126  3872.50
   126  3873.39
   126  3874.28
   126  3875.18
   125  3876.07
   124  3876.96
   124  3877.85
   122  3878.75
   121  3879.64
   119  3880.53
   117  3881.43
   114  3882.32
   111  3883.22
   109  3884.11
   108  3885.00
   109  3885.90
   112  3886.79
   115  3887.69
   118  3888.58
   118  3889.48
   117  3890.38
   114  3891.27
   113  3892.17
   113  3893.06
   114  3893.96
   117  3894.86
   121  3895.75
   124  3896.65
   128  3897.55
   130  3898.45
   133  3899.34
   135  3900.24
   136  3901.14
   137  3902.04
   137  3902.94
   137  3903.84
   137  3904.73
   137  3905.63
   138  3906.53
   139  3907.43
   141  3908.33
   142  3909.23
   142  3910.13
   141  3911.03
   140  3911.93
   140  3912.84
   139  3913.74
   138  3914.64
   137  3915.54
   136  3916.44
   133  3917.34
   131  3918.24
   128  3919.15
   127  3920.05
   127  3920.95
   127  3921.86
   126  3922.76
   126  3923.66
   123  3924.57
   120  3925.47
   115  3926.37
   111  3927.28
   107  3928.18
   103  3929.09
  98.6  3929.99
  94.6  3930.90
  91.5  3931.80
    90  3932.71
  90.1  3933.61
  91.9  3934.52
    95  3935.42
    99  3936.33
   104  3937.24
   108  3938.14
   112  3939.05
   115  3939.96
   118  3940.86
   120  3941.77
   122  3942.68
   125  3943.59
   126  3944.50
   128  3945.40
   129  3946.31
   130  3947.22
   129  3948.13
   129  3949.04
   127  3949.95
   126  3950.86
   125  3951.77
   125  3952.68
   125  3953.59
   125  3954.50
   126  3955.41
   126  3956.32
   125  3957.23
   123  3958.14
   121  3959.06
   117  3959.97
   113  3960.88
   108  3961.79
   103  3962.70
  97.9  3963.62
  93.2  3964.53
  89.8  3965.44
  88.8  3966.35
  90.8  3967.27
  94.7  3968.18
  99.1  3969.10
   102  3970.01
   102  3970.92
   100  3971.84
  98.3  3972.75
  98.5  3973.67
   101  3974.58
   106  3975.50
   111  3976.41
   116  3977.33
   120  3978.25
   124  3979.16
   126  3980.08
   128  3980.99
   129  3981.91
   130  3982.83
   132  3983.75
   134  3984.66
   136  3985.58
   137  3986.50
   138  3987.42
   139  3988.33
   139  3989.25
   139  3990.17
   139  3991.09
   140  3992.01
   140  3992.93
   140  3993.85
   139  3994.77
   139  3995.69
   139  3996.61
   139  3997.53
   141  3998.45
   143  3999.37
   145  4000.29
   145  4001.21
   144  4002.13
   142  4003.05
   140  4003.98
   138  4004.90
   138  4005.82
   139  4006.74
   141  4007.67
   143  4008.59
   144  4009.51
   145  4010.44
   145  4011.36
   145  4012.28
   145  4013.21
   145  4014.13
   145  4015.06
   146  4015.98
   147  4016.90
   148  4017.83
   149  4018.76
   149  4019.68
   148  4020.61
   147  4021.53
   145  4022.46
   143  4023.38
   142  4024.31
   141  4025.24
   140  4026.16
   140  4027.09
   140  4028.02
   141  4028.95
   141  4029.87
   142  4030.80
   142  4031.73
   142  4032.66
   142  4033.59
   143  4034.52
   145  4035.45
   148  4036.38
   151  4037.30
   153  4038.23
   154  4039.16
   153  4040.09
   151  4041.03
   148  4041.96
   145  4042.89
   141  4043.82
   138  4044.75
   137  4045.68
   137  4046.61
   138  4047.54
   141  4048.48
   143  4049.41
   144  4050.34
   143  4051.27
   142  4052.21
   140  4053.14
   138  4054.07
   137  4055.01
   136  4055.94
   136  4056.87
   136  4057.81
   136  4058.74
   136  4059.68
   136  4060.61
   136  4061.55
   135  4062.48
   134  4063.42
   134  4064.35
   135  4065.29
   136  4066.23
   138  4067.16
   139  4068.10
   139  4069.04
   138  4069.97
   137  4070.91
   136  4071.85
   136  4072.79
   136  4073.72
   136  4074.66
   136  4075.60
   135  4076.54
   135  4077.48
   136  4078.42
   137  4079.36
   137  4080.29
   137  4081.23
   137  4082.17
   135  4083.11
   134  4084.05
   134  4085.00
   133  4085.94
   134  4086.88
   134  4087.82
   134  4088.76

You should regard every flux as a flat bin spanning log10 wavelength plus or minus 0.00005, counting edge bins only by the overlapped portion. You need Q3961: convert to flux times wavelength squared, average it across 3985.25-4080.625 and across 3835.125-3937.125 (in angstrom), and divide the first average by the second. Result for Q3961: 1.2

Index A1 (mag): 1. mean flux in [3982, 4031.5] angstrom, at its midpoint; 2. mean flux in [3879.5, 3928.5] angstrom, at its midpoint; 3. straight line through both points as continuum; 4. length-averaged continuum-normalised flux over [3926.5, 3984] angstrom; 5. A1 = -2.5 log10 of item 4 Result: 0.19 mag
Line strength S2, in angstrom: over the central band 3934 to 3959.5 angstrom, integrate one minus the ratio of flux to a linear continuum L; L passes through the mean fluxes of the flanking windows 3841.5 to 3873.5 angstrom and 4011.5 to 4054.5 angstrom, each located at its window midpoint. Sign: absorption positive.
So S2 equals 3.25 angstrom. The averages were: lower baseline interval 130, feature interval 120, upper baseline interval 144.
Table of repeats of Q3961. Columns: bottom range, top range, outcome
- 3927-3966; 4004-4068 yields 1.31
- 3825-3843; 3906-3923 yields 1.34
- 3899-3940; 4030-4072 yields 1.22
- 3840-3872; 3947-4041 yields 1.09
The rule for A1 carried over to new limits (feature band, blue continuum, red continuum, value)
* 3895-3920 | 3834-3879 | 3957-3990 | -0.13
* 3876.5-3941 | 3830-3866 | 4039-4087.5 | 0.04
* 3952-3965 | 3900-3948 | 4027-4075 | 0.10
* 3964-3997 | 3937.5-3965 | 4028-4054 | 0.07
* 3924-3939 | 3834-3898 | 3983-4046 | 0.26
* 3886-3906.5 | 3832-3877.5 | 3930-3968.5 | -0.06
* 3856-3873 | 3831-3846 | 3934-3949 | -0.23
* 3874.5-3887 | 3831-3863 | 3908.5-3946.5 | 0.02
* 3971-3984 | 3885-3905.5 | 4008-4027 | 0.20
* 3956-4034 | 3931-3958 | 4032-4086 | -0.03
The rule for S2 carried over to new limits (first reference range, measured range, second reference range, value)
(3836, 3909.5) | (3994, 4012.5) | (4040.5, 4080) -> -1.0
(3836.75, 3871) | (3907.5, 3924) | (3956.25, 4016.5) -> -1.1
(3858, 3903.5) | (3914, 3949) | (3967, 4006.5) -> 2.6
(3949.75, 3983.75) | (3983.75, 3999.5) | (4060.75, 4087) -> -2.7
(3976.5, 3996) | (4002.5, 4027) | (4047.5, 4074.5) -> -1.6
